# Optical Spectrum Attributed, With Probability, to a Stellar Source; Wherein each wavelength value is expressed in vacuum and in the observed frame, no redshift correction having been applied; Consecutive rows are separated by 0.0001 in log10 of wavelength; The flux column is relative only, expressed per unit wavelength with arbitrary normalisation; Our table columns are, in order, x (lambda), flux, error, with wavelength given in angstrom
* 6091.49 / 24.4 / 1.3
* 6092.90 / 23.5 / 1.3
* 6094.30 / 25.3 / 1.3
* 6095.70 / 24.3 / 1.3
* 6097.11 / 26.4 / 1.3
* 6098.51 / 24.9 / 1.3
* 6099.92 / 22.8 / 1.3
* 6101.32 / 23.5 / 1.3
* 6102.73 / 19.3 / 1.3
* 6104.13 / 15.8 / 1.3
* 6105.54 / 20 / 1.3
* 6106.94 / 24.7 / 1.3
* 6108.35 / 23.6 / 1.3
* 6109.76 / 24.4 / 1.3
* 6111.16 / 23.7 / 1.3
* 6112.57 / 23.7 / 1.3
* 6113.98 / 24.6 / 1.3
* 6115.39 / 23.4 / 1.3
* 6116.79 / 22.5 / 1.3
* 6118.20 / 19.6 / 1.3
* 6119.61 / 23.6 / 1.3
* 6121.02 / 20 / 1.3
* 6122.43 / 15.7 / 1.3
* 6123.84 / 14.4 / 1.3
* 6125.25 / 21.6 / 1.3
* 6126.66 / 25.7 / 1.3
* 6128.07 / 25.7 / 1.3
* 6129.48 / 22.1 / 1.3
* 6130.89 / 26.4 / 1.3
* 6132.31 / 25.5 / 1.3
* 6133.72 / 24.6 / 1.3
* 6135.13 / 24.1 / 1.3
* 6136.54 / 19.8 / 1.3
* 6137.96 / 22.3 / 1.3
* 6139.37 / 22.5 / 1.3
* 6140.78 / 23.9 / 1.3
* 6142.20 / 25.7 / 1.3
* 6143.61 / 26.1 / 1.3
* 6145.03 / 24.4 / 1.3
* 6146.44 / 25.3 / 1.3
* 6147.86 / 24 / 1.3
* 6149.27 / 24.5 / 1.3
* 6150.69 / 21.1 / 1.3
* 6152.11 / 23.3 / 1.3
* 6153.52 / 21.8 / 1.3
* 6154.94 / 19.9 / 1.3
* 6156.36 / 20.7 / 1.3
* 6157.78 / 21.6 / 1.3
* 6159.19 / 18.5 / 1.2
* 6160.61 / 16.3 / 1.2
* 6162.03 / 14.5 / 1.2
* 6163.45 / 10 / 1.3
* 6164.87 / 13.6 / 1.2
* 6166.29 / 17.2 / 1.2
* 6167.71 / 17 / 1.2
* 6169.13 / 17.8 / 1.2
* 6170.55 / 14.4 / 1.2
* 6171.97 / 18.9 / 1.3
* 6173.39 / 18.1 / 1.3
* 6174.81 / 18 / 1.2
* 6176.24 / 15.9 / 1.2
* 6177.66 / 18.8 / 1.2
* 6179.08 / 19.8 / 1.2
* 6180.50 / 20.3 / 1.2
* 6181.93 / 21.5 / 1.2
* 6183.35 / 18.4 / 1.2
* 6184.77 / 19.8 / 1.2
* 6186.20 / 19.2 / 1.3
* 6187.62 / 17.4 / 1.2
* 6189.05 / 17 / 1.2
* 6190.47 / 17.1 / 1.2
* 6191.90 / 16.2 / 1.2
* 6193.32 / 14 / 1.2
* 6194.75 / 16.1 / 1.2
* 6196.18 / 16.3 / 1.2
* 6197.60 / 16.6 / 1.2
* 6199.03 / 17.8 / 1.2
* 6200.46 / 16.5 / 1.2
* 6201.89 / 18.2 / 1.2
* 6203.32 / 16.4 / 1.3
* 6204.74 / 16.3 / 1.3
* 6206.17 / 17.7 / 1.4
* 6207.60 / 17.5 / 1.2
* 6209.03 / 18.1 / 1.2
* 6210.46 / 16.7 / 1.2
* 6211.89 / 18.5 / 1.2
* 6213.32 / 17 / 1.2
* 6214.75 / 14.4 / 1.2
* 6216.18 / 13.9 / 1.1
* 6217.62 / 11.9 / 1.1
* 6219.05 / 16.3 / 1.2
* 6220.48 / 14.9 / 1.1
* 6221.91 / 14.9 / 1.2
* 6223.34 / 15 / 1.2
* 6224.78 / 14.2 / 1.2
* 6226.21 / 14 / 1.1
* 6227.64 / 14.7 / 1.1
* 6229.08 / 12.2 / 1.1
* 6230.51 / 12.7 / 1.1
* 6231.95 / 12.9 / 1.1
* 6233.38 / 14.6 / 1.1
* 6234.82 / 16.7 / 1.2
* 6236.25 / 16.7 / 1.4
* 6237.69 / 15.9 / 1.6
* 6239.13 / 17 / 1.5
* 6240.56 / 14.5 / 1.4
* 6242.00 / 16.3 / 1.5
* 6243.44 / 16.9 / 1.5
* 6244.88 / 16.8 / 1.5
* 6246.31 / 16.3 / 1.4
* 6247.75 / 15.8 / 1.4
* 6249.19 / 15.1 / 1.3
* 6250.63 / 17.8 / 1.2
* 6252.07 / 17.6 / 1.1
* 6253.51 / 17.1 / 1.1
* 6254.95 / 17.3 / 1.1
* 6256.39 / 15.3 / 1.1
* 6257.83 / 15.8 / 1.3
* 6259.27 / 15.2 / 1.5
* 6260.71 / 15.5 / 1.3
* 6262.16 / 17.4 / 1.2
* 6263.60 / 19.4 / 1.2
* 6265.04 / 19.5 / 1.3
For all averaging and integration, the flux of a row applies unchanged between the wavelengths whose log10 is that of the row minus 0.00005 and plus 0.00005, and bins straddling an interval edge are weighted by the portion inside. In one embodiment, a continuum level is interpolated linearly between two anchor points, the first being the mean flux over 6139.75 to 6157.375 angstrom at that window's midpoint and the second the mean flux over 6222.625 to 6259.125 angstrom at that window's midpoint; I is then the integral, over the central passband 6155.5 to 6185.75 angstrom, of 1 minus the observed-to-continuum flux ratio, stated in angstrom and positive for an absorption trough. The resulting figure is 5.3 angstrom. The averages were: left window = 23.3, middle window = 17.7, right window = 15.6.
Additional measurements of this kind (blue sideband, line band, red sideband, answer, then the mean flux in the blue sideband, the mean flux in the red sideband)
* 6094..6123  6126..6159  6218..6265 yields -4.3 angstrom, 22.5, 15.7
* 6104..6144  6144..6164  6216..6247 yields 0.0 angstrom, 22.7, 15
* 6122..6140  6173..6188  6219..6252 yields 0.1 angstrom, 22.4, 15.3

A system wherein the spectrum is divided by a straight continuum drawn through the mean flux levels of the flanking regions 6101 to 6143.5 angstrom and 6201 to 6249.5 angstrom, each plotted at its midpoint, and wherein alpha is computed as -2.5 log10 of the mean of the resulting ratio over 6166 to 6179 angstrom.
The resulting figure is 0.10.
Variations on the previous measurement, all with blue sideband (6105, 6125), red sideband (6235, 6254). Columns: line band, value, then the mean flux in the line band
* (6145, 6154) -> -0.16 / 23.5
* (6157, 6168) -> 0.23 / 16.1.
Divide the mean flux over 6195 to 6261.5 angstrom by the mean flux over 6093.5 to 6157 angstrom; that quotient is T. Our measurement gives 0.7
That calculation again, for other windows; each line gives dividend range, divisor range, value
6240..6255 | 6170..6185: 0.89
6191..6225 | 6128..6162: 0.71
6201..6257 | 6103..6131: 0.72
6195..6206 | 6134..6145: 0.72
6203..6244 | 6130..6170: 0.73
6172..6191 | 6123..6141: 0.81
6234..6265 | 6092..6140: 0.73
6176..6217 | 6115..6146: 0.76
